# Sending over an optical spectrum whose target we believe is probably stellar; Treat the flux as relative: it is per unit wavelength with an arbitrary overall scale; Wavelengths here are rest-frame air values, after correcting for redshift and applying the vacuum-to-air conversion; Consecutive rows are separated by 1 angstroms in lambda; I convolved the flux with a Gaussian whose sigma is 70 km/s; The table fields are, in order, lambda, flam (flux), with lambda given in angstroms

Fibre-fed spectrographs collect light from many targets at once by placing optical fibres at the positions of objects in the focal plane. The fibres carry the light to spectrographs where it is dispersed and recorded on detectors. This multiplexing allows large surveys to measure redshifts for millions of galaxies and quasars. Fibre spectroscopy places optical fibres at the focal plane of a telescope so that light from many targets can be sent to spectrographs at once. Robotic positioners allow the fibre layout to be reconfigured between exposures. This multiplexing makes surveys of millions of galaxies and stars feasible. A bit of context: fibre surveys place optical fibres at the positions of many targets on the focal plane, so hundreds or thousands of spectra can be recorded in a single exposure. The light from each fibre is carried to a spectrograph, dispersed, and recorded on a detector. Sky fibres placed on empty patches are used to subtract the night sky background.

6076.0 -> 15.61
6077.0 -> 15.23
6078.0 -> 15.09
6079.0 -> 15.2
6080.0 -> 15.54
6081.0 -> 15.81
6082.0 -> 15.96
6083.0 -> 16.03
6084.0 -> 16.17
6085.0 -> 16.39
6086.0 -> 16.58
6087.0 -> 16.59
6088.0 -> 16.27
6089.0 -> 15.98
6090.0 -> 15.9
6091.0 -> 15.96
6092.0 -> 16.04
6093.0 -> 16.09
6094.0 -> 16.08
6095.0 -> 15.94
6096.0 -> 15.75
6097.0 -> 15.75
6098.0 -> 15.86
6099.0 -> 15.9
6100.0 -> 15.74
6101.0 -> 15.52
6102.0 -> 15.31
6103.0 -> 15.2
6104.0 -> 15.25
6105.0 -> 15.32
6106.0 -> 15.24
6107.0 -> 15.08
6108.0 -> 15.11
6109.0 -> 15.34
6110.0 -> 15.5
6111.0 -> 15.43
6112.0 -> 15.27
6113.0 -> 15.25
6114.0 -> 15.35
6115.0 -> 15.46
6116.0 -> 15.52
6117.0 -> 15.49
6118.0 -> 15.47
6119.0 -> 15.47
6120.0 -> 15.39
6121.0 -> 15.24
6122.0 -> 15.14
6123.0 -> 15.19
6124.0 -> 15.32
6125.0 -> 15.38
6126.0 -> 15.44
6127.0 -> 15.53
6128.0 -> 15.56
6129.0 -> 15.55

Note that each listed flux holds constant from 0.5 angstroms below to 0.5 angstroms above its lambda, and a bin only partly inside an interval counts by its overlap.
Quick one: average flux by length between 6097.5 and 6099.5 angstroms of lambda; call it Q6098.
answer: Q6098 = 15.9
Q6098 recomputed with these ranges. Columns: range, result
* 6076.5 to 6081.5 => 15.4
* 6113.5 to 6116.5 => 15.4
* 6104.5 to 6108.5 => 15.2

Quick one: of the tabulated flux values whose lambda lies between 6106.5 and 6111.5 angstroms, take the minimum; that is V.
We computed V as 15.08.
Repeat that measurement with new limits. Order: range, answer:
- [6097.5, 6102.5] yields 15.31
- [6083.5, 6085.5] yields 16.17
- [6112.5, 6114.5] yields 15.25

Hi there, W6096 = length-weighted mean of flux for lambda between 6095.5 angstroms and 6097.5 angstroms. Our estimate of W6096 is 15.8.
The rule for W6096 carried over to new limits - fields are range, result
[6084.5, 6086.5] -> 16.5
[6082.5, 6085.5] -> 16.2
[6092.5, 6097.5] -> 15.9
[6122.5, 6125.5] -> 15.3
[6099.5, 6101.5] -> 15.6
